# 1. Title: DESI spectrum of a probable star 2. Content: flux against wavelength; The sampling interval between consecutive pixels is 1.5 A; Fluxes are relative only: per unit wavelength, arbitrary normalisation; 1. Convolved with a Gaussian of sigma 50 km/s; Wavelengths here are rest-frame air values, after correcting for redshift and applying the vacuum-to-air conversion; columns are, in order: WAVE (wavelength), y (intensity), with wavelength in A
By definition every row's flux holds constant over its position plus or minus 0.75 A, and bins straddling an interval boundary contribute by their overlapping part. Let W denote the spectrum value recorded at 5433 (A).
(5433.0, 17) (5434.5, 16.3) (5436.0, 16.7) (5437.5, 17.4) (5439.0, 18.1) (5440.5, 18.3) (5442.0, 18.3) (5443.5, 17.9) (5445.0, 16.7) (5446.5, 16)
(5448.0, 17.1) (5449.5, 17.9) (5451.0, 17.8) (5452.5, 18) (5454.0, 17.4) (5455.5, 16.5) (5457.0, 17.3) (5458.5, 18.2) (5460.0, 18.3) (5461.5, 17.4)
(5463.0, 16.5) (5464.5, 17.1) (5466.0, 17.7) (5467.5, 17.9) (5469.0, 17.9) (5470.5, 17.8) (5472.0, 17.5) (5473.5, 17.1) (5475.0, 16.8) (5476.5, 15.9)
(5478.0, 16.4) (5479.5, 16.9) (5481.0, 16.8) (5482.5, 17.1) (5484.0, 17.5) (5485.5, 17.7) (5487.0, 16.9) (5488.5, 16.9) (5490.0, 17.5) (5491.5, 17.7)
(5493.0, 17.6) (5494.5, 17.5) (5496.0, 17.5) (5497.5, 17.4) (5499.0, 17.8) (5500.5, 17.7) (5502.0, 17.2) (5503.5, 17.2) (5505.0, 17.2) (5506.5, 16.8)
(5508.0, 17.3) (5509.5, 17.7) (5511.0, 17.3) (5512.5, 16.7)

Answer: 17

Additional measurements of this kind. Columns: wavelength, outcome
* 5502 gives 17.2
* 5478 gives 16.4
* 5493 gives 17.6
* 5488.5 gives 16.9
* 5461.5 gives 17.4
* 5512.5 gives 16.7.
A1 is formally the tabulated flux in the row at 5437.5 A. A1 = 17.4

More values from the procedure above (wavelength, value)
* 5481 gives 16.8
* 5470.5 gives 17.8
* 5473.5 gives 17.1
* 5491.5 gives 17.7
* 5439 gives 18.1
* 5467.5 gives 17.9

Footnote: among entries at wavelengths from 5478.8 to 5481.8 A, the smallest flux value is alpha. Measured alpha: 16.8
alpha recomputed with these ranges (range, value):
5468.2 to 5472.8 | 17.5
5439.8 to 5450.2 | 16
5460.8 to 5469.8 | 16.5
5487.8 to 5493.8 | 16.9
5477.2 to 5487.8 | 16.4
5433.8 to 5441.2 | 16.3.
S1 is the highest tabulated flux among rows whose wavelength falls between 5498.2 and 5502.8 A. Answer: 17.8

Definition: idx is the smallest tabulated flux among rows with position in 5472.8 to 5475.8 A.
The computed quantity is 16.8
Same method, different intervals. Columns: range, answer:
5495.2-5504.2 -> 17.2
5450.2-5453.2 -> 17.8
